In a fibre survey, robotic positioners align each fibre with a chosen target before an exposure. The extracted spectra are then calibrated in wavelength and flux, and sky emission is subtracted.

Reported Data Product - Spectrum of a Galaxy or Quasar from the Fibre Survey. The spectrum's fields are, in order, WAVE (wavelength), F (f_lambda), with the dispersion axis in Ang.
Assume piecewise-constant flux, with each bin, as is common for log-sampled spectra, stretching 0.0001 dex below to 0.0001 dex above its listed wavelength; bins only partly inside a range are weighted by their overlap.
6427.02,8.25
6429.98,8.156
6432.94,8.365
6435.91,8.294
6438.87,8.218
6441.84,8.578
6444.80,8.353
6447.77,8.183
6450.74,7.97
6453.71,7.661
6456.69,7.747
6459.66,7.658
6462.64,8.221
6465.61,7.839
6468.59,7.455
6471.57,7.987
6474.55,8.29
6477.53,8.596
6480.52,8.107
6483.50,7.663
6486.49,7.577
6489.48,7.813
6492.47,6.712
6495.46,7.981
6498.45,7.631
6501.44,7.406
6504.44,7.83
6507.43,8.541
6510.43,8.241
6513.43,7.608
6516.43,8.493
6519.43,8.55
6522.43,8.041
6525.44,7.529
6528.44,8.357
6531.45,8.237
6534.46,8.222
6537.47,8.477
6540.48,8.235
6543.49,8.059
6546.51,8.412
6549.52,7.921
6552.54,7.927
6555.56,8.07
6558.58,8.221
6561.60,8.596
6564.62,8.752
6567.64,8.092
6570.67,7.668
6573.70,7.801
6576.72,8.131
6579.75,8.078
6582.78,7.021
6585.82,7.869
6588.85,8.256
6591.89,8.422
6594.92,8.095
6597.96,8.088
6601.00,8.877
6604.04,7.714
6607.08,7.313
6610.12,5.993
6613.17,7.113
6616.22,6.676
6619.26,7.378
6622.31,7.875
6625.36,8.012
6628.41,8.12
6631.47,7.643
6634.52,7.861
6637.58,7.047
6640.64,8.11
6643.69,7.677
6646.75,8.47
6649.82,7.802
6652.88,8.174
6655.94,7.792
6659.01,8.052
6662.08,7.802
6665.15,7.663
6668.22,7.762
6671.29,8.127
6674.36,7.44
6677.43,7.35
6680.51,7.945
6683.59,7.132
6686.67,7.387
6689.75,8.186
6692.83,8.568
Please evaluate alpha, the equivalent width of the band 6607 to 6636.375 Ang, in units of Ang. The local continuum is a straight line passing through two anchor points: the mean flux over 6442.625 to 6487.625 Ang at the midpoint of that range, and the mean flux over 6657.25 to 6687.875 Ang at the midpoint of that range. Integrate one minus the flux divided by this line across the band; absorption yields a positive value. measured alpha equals 1.3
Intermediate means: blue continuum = 7.97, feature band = 7.4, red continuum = 7.67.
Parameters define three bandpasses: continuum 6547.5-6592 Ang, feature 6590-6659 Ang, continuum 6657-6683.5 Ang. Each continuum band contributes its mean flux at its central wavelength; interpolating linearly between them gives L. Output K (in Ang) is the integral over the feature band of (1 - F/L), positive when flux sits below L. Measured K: 1.1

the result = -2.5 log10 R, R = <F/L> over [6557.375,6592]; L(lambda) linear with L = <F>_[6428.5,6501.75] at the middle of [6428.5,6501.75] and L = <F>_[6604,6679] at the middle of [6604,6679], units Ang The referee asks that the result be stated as -0.04 mag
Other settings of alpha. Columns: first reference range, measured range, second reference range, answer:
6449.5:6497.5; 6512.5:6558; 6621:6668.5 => -1.8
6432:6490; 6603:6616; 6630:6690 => 1.4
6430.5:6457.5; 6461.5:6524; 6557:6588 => 1.4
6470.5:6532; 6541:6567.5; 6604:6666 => -1.4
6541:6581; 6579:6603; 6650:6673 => 0.0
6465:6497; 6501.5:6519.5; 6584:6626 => -0.8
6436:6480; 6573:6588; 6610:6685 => 0.0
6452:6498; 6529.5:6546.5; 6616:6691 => -1.0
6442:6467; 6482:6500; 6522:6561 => 1.1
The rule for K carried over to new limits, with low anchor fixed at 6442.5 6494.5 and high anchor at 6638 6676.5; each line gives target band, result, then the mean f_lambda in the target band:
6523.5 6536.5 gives -0.36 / 8.1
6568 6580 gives -0.06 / 7.92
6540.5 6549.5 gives -0.35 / 8.19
